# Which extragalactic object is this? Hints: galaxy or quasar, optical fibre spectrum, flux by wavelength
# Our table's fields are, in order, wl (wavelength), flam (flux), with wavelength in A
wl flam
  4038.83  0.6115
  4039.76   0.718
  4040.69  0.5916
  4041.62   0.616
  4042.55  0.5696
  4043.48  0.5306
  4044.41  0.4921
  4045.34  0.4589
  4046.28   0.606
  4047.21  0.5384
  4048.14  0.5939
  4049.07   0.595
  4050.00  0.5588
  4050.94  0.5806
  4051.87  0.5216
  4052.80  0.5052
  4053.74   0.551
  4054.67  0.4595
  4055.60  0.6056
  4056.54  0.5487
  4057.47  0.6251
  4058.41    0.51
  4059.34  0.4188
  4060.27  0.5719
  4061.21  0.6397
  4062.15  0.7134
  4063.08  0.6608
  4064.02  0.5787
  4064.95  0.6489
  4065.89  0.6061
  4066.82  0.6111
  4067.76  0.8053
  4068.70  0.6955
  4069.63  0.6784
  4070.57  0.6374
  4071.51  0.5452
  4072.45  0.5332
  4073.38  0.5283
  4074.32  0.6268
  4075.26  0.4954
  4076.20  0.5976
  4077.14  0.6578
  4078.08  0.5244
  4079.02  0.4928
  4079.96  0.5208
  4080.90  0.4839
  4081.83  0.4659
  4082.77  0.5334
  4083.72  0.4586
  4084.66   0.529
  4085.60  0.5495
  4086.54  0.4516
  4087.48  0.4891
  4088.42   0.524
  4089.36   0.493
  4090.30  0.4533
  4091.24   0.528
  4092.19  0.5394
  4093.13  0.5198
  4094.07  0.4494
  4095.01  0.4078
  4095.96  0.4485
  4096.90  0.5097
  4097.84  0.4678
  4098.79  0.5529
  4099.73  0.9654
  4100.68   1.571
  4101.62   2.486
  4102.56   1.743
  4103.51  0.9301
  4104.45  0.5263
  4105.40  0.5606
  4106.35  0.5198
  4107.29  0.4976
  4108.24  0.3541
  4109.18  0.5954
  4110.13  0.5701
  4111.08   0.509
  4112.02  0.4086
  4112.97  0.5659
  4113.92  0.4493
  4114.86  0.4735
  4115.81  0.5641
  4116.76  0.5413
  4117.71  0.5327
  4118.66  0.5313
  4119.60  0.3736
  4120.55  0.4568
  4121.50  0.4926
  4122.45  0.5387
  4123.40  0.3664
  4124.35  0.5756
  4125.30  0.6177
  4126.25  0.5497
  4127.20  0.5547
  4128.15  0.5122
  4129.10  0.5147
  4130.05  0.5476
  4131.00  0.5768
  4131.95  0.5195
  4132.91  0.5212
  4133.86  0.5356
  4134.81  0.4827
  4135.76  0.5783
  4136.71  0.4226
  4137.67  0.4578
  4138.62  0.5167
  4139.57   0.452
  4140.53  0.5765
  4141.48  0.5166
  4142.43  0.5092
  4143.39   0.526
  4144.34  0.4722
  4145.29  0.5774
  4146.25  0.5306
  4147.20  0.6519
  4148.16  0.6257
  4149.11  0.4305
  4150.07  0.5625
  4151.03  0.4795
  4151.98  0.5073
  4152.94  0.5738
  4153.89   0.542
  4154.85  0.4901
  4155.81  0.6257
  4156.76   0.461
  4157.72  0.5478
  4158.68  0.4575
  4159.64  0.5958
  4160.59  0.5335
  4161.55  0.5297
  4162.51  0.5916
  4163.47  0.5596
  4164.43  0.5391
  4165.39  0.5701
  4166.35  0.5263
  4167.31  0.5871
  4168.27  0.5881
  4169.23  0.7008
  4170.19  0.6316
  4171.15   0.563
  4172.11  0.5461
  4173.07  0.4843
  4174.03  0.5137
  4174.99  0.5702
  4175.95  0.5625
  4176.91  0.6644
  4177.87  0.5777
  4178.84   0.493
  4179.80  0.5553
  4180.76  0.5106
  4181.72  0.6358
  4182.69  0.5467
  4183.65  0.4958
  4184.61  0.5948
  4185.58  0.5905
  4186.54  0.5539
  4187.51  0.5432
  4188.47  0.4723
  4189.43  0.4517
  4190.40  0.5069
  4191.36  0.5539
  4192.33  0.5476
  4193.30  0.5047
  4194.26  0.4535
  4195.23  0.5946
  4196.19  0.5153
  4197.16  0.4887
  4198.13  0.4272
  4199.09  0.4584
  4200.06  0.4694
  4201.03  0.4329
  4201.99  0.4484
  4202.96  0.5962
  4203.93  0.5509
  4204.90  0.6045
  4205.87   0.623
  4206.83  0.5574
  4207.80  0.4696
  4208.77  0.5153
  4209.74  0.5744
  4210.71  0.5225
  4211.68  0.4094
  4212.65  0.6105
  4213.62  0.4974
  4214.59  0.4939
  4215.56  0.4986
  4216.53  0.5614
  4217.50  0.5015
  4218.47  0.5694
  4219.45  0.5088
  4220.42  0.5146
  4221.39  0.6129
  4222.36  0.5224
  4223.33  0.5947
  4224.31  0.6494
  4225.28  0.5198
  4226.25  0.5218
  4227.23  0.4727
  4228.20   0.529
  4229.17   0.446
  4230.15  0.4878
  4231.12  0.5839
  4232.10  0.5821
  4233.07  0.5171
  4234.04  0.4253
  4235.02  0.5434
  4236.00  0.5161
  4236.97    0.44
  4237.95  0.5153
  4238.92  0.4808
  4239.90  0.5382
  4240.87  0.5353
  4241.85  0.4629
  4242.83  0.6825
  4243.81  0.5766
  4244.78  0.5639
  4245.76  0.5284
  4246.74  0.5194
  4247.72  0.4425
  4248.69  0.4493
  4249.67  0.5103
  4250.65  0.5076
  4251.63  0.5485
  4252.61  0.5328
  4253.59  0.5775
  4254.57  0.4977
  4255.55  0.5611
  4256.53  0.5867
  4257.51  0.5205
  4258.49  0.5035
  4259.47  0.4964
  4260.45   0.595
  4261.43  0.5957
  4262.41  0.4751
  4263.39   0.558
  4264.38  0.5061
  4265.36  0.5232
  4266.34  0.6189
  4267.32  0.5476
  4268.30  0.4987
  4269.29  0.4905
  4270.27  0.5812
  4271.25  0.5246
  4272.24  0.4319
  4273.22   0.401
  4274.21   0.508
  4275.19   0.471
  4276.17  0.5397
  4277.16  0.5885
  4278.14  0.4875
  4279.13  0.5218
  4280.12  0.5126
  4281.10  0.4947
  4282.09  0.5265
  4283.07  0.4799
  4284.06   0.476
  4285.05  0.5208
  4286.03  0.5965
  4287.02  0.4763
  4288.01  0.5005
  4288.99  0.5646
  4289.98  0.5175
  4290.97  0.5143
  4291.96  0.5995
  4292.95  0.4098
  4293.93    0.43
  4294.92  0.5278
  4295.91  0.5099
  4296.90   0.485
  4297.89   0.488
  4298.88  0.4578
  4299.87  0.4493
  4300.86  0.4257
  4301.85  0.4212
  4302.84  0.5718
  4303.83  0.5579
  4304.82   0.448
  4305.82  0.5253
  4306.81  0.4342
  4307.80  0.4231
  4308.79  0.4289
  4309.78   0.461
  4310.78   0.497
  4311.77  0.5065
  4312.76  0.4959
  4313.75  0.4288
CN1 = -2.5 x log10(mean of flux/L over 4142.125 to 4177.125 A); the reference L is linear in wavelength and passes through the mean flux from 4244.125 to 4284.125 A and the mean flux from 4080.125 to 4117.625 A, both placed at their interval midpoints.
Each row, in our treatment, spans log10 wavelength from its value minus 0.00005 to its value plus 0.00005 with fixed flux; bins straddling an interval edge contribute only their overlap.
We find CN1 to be 0.073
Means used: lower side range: 0.631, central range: 0.552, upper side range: 0.52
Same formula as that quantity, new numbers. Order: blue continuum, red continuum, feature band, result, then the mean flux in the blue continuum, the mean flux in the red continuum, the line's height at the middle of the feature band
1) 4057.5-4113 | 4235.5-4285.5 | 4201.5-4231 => 0.03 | 0.627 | 0.521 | 0.548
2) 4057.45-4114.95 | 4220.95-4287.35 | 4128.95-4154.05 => 0.12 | 0.622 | 0.524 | 0.59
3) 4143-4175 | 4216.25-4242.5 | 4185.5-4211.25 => 0.04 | 0.55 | 0.525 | 0.536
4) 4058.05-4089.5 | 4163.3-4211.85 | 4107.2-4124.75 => 0.13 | 0.568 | 0.539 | 0.557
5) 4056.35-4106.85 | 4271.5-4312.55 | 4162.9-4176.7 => 0.02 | 0.642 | 0.493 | 0.579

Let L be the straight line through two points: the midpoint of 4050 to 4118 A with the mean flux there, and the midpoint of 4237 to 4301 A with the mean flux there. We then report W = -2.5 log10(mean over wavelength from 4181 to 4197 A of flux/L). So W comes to 0.05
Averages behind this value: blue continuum 0.61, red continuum 0.516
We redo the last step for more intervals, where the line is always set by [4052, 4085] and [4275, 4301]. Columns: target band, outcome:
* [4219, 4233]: -0.03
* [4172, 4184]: -0.03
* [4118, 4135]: 0.08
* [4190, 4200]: 0.06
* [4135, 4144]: 0.09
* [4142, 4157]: 0.02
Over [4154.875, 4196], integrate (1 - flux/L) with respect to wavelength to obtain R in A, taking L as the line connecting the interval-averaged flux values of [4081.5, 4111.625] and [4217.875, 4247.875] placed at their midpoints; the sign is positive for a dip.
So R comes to 2.53 A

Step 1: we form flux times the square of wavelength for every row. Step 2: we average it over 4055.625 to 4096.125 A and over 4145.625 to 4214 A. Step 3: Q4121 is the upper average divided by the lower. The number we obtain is 1.02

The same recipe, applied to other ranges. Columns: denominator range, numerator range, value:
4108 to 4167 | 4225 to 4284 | 1.05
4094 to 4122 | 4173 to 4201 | 0.82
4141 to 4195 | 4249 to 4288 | 1.00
